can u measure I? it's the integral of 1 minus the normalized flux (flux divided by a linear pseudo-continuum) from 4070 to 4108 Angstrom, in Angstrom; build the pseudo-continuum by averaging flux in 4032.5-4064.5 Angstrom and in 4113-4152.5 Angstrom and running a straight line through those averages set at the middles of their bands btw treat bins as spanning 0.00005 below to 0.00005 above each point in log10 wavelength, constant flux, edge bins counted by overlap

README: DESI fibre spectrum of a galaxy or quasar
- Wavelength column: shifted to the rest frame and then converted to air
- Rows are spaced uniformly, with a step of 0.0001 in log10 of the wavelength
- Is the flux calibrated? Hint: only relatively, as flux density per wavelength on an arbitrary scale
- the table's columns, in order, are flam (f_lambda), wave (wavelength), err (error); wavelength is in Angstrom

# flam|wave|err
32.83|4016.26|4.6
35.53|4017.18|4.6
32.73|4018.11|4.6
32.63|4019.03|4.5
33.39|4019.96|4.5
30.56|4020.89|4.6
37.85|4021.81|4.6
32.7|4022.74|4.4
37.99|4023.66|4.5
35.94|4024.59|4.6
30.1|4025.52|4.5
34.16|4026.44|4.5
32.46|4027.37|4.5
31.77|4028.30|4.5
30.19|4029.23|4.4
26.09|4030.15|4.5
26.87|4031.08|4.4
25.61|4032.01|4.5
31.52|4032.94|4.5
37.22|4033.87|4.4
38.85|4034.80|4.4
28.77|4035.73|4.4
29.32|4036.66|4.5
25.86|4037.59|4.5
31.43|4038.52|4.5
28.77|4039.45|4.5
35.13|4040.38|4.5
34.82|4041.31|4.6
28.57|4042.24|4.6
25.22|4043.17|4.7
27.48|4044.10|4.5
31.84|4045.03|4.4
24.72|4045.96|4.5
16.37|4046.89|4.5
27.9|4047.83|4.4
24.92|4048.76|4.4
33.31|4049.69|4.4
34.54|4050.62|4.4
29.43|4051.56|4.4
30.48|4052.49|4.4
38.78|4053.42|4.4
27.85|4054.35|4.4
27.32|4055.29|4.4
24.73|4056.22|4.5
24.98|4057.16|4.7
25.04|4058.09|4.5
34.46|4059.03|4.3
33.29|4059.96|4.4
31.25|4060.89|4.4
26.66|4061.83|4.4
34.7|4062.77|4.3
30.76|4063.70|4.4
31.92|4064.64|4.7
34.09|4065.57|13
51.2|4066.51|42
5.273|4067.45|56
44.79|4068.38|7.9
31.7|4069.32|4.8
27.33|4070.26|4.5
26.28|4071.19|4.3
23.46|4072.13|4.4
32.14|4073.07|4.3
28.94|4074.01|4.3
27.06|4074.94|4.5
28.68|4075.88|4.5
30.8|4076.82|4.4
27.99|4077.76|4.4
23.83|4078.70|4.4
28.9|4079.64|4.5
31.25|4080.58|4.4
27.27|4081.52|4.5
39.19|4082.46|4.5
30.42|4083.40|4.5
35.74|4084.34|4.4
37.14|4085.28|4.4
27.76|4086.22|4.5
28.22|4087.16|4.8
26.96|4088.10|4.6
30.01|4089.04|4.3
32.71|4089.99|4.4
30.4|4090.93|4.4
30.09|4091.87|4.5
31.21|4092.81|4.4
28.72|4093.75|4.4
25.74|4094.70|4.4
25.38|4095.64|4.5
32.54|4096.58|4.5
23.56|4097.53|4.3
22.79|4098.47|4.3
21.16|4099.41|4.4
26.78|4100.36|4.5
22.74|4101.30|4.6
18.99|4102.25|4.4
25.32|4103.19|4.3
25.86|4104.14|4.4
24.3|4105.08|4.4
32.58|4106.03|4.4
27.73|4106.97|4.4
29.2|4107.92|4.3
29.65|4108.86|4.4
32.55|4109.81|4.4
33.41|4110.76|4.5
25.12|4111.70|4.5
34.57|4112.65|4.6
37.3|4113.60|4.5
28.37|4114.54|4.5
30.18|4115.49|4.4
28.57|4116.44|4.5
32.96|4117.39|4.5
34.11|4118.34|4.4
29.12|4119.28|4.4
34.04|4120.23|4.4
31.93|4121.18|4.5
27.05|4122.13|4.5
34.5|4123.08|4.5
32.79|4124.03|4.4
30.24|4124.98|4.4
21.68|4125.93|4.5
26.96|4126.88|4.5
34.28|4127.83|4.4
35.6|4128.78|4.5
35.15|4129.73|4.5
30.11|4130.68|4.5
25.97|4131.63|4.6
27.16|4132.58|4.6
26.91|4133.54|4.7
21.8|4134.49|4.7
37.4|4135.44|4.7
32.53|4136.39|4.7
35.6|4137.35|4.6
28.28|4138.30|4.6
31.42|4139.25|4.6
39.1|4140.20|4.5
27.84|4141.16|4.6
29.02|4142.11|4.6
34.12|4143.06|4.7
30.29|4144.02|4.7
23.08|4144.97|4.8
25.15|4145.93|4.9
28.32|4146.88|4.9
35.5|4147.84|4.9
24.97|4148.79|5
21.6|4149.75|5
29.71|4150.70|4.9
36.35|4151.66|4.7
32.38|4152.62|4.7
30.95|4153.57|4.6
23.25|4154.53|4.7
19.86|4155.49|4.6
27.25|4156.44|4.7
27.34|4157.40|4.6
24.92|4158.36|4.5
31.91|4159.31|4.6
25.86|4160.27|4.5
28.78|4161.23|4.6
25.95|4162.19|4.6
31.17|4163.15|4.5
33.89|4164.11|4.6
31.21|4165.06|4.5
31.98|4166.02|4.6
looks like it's 2.5 Angstrom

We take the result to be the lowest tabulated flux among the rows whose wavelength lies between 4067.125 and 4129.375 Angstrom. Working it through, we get 5.273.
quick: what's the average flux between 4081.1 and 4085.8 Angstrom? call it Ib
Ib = 34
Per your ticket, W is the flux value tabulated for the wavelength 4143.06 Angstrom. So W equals 34.12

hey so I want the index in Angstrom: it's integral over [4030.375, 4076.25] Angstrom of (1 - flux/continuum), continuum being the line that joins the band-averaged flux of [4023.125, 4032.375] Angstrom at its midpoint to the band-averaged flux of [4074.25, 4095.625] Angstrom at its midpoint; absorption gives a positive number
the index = 1.2 Angstrom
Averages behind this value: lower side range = 31.2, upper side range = 29.9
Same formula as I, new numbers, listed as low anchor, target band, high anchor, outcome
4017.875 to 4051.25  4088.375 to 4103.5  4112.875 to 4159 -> 1.7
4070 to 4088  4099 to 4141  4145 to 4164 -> -1.6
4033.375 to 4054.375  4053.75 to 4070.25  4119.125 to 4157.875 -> -0.3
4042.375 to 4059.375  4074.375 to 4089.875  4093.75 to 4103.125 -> -2.5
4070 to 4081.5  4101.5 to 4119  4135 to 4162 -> -0.4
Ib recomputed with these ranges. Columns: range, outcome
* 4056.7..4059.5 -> 28.2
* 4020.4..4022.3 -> 34.1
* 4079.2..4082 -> 29.2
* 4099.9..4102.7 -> 22.8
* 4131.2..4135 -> 25.5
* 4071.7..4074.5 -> 28.3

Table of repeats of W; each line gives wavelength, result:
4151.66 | 36.35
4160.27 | 25.86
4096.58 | 32.54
